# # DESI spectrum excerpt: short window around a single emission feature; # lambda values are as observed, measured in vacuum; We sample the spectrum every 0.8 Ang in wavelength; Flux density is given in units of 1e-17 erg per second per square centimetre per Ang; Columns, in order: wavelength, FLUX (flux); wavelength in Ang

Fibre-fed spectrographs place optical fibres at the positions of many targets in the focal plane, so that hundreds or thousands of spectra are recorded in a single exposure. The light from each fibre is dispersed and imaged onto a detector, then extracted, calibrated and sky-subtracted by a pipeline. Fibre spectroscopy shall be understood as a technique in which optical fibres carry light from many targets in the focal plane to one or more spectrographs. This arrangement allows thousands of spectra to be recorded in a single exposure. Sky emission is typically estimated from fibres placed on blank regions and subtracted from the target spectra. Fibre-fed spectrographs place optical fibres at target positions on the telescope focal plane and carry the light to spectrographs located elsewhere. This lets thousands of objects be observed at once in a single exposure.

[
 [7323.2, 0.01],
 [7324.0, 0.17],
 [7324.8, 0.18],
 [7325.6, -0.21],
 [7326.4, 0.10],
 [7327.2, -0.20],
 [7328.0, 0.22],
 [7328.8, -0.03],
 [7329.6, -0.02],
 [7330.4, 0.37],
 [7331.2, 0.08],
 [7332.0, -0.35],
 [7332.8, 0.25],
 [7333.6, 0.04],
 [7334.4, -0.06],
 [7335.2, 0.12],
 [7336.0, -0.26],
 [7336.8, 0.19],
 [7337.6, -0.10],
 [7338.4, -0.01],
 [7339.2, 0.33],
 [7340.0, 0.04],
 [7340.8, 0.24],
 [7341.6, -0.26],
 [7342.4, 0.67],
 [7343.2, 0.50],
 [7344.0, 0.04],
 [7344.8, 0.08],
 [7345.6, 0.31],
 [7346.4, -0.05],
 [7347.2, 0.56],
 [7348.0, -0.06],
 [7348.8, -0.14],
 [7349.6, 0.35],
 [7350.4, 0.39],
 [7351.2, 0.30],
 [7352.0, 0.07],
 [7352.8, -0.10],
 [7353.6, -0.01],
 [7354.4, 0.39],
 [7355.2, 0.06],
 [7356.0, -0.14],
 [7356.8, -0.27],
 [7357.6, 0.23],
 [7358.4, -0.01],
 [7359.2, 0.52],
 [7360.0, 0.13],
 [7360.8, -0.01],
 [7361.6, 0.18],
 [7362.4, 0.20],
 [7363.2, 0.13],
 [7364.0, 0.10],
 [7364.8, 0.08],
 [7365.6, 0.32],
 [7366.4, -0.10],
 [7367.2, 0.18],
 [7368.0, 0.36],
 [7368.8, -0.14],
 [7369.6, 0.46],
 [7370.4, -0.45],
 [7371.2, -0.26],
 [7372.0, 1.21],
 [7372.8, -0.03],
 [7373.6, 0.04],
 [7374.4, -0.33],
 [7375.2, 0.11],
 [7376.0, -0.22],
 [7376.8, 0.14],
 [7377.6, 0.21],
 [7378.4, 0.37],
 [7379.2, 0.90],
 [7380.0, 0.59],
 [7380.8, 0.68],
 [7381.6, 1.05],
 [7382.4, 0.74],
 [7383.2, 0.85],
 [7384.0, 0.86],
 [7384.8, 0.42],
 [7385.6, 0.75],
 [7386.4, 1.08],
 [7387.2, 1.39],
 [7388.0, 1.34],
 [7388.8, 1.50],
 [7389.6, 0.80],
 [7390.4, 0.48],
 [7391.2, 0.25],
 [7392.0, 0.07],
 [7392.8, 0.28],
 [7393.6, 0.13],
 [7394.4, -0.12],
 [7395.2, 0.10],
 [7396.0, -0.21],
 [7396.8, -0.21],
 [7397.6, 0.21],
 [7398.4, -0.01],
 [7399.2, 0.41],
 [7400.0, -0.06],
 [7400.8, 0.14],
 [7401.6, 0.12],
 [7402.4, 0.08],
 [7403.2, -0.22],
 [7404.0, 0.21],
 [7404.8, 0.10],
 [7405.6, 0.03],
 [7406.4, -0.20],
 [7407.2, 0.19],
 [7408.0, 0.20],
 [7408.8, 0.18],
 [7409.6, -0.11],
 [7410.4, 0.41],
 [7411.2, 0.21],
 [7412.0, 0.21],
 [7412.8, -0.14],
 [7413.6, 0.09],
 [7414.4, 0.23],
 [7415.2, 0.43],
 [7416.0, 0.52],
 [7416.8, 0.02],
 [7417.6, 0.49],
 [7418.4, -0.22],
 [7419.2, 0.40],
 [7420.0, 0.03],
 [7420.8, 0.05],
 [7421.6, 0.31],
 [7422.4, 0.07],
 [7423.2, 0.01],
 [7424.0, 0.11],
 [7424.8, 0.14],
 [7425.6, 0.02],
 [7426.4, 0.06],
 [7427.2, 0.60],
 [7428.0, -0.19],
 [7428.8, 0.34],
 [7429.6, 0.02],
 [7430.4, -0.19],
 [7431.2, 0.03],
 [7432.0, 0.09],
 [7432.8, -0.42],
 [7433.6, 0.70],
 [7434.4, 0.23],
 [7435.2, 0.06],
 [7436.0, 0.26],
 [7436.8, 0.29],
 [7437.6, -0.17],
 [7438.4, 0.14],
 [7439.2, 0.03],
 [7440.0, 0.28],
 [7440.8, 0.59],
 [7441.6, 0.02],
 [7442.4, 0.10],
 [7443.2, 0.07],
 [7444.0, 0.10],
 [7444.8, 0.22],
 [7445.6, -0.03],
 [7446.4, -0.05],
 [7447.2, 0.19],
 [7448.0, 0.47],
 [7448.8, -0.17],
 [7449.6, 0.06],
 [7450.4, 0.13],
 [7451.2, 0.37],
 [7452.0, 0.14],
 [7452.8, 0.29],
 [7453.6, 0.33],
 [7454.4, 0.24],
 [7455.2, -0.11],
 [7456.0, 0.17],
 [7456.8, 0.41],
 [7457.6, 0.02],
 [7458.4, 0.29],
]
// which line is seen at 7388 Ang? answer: [O II] 3727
